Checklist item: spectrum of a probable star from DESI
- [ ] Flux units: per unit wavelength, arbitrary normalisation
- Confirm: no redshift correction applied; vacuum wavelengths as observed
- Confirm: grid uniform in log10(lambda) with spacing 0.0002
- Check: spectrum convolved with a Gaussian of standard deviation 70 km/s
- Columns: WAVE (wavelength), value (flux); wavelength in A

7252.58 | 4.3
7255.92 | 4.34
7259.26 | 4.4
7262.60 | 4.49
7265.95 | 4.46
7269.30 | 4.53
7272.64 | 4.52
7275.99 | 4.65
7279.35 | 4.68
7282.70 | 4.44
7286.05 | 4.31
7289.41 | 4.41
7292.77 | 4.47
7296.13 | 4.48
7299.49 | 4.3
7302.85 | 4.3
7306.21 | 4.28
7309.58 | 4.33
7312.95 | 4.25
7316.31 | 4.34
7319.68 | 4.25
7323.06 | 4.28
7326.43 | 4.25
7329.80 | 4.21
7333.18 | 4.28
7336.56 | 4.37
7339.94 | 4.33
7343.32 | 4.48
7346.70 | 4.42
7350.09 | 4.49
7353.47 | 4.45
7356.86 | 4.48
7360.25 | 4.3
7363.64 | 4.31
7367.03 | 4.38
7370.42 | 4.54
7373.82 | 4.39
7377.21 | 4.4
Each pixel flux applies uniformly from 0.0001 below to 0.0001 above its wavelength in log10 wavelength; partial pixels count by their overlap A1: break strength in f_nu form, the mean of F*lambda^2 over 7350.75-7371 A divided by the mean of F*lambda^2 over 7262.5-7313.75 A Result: 1.0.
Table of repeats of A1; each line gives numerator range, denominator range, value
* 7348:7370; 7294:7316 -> 1.03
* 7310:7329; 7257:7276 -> 0.97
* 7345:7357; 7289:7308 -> 1.03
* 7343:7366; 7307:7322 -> 1.04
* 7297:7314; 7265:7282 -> 0.95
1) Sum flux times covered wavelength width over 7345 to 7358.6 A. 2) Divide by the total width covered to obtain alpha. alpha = 4.46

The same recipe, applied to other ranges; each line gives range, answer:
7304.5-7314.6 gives 4.29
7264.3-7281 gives 4.57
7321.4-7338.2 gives 4.28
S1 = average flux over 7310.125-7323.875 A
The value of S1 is 4.28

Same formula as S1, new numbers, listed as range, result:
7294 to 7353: 4.34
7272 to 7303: 4.46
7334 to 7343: 4.36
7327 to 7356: 4.38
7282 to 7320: 4.35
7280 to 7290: 4.42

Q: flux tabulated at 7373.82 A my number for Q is 4.39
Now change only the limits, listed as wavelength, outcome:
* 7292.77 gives 4.47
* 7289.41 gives 4.41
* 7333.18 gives 4.28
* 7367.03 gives 4.38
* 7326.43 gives 4.25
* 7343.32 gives 4.48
